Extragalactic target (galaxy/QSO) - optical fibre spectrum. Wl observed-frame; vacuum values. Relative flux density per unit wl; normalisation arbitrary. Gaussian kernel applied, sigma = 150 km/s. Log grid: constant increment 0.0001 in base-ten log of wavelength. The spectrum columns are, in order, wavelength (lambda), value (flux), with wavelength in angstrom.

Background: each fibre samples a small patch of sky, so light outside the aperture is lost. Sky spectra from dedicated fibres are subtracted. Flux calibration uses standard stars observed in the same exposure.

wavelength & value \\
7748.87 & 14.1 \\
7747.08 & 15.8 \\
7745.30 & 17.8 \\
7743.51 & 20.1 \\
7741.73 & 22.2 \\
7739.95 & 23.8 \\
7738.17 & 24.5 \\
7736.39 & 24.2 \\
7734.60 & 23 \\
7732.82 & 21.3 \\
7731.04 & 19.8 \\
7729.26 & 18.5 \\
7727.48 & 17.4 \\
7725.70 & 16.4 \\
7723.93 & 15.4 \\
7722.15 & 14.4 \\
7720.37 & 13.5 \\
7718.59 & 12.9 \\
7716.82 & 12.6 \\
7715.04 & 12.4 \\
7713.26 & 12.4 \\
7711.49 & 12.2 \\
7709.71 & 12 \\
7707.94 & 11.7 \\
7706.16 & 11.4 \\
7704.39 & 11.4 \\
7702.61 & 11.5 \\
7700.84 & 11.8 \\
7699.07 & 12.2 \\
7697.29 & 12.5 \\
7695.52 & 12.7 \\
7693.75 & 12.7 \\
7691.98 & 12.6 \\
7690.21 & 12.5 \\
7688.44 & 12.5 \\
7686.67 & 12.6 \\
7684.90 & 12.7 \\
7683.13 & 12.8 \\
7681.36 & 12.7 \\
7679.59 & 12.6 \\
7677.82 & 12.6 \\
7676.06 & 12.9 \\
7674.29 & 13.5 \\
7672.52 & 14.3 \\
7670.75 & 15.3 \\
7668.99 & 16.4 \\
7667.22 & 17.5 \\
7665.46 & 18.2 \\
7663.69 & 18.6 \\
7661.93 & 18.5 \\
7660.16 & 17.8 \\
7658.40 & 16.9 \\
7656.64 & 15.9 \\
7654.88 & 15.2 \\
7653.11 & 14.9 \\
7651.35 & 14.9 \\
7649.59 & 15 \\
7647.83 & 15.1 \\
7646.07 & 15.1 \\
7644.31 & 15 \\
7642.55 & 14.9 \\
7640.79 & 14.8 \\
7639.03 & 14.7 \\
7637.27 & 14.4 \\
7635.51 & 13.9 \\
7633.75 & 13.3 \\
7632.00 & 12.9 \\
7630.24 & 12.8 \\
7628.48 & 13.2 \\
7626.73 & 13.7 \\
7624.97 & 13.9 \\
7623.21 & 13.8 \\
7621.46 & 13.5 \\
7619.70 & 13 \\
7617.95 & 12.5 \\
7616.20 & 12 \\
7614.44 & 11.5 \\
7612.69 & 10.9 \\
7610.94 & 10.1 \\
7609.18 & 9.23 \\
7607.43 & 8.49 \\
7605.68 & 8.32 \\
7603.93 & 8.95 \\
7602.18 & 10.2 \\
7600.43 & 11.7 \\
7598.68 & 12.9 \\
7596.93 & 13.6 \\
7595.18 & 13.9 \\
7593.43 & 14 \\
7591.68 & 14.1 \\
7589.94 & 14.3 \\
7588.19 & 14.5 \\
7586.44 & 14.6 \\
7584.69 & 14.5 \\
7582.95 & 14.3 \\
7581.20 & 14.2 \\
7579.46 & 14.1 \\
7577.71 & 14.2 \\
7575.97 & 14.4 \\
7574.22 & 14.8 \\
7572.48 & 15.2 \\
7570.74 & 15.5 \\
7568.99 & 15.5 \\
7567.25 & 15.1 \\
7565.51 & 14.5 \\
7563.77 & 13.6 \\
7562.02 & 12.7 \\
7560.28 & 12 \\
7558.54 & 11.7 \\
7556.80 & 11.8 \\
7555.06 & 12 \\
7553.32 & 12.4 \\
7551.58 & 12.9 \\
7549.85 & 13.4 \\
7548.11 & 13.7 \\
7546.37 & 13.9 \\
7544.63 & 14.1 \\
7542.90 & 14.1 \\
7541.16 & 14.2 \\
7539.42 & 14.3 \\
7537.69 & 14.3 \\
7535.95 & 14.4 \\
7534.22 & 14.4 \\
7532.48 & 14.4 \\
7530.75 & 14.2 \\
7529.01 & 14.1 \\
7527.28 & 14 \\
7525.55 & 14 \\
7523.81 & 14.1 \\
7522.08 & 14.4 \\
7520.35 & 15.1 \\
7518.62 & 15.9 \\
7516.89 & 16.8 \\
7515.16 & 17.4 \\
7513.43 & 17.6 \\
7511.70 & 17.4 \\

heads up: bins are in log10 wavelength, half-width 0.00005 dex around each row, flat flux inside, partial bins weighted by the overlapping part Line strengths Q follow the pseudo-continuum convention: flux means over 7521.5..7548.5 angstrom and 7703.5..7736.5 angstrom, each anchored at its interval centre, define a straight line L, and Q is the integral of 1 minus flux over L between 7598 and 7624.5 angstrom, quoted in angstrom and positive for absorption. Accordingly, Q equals 6.2 angstrom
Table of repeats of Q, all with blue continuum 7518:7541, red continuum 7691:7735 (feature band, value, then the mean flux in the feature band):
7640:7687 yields -3.0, 15.1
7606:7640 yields 4.3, 12.5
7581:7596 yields 0.0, 14.3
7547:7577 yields 1.6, 13.6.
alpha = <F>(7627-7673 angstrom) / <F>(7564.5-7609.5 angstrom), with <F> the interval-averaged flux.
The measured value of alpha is 1.2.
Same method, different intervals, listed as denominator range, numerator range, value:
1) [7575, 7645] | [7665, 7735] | 1.08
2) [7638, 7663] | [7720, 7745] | 1.26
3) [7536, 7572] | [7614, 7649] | 1.01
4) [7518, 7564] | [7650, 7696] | 1.07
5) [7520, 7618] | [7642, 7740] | 1.13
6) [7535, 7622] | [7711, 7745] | 1.36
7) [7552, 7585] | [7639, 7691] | 1.08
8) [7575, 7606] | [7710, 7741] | 1.30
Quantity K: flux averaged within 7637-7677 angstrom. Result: 15.7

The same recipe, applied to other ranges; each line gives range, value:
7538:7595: 13.9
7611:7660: 14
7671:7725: 12.7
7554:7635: 13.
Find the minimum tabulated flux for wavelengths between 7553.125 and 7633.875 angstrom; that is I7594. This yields 8.32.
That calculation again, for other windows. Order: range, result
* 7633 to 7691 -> 12.5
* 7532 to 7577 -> 11.7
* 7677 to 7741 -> 11.4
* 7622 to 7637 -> 12.8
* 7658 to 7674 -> 14.3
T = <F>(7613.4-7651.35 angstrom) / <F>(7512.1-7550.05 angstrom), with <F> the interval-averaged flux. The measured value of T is 0.9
